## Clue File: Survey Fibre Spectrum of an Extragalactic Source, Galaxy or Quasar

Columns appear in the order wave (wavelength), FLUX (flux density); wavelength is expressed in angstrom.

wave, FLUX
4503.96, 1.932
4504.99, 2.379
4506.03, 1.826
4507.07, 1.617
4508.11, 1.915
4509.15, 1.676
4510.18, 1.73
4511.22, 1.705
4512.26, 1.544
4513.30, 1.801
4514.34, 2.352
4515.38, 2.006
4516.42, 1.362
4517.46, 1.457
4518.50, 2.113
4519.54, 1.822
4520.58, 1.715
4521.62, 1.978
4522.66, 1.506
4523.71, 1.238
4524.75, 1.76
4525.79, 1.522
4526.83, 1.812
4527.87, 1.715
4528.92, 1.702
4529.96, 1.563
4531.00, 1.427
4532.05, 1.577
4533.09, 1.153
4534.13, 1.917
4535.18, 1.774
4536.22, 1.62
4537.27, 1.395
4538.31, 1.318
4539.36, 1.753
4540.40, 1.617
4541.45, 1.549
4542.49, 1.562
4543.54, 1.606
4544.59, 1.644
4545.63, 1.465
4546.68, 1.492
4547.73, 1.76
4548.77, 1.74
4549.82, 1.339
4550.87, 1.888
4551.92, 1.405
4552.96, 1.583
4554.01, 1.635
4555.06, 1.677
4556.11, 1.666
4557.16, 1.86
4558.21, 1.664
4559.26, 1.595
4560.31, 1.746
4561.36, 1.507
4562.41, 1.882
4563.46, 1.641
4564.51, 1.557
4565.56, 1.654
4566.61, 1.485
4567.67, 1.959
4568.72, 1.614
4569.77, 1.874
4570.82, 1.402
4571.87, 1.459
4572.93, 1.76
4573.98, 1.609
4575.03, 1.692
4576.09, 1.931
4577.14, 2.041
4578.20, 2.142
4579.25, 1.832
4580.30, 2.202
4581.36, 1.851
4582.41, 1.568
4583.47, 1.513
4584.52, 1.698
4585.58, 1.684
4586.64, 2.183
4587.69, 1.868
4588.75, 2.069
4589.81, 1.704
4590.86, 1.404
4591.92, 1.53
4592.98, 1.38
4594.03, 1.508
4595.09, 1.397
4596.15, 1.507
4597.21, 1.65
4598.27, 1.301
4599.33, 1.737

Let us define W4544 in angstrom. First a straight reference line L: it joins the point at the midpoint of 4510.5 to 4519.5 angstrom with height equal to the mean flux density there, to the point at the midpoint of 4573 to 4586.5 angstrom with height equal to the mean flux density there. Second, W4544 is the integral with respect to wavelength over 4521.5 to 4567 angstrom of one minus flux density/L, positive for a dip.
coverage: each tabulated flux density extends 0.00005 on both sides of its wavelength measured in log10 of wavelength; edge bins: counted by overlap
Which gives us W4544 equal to 4.9 angstrom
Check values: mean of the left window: 1.79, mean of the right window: 1.82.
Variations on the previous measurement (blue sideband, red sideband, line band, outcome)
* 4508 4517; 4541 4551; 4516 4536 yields 0.78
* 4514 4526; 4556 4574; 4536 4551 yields 1.08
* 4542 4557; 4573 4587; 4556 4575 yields 0.69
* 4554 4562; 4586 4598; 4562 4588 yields -1.61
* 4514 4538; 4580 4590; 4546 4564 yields 0.98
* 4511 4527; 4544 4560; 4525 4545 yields 1.05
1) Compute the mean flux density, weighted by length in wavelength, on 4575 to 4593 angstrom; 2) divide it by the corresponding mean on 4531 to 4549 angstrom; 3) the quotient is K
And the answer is 1.1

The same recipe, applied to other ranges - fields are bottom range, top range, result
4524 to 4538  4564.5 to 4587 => 1.10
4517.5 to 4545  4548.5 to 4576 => 1.02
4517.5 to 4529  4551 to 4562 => 0.96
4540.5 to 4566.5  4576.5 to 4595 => 1.09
